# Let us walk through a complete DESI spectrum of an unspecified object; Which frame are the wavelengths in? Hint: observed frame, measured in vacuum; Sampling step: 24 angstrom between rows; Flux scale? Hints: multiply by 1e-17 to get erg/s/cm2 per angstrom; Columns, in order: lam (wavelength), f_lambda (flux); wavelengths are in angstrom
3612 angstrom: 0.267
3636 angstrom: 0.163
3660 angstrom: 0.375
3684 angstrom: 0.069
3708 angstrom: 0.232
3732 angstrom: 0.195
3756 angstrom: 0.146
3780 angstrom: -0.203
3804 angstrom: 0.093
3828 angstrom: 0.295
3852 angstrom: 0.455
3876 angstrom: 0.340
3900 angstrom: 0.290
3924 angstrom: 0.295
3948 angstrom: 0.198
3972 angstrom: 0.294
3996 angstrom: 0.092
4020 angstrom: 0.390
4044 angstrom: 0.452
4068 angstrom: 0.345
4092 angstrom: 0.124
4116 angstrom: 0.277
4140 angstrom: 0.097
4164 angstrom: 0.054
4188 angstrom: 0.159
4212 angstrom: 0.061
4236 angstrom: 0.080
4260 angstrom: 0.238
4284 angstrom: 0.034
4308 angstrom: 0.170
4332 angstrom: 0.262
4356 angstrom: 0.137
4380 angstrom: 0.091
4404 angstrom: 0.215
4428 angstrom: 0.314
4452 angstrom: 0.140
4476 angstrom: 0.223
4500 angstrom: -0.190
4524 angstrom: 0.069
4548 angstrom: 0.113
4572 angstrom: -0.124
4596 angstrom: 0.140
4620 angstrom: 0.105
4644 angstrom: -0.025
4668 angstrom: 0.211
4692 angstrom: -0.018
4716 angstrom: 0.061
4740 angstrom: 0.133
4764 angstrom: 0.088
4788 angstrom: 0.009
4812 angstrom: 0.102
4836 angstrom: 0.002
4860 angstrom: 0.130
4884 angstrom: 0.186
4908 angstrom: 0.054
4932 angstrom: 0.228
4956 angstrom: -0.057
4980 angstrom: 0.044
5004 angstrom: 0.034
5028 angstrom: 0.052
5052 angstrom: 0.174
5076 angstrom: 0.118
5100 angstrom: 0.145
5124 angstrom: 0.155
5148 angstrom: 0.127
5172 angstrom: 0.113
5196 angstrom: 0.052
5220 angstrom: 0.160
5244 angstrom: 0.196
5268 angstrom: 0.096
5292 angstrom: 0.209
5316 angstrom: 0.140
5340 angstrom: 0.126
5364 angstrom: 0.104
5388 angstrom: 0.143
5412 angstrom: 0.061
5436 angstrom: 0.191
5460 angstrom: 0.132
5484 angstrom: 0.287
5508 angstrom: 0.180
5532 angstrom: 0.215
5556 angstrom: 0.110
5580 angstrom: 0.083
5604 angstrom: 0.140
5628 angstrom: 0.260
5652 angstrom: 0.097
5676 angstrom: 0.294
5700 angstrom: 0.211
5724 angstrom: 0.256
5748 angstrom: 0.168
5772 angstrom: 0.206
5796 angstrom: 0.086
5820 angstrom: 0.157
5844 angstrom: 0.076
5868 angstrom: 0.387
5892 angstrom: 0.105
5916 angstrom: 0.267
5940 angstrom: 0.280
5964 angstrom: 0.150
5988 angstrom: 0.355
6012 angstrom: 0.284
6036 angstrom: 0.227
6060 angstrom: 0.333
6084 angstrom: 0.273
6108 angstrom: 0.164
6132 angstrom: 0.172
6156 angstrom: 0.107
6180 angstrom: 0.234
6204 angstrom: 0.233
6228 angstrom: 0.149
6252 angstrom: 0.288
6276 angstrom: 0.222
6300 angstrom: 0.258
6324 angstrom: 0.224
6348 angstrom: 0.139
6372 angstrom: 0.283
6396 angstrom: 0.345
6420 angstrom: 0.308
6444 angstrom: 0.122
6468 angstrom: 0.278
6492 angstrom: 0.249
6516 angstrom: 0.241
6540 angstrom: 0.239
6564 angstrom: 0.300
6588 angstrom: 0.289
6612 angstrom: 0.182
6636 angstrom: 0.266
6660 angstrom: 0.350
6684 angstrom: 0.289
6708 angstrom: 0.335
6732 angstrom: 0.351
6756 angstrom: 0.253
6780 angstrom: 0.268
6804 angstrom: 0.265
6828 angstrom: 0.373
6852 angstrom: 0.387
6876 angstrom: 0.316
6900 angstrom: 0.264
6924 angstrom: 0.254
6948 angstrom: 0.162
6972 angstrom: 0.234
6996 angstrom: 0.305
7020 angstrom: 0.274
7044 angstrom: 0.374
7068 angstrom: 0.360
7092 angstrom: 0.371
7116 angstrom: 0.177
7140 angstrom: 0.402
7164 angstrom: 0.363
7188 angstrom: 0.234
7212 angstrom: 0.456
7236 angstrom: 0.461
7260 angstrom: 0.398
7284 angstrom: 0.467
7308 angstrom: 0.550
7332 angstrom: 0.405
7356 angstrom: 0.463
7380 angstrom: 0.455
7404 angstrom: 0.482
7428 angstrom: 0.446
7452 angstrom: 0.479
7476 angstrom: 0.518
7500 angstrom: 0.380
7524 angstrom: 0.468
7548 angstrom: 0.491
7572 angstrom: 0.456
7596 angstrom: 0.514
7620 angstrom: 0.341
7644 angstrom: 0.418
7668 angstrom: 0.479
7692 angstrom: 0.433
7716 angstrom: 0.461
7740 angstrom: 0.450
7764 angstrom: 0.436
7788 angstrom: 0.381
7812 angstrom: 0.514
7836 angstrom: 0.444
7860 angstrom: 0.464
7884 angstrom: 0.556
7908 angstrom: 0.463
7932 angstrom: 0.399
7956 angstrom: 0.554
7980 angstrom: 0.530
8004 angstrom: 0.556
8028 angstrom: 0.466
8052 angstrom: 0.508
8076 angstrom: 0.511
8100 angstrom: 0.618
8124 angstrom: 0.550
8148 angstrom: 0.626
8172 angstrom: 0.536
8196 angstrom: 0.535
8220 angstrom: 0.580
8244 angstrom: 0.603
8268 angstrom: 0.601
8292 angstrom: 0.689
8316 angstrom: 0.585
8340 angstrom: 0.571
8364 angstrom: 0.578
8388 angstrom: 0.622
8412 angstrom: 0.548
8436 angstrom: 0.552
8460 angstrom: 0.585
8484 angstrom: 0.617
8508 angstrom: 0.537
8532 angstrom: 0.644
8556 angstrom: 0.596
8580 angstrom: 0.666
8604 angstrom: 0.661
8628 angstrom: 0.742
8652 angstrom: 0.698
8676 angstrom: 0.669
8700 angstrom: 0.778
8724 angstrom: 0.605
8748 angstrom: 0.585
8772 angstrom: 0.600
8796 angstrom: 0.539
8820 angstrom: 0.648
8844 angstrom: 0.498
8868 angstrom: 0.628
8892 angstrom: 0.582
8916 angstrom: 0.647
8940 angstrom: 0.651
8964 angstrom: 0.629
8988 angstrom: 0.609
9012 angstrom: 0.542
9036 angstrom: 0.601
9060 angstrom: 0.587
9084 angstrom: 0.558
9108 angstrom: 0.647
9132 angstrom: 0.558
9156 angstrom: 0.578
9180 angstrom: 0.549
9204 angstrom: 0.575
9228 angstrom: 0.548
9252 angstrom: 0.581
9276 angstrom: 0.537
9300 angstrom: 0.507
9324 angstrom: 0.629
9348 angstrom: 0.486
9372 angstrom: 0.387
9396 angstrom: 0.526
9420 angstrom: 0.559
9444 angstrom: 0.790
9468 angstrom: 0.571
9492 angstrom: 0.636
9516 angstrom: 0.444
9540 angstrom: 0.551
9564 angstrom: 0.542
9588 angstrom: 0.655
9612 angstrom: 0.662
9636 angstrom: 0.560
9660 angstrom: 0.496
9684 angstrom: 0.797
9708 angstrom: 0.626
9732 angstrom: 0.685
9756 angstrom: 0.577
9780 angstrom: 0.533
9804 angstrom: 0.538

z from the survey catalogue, 0.81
